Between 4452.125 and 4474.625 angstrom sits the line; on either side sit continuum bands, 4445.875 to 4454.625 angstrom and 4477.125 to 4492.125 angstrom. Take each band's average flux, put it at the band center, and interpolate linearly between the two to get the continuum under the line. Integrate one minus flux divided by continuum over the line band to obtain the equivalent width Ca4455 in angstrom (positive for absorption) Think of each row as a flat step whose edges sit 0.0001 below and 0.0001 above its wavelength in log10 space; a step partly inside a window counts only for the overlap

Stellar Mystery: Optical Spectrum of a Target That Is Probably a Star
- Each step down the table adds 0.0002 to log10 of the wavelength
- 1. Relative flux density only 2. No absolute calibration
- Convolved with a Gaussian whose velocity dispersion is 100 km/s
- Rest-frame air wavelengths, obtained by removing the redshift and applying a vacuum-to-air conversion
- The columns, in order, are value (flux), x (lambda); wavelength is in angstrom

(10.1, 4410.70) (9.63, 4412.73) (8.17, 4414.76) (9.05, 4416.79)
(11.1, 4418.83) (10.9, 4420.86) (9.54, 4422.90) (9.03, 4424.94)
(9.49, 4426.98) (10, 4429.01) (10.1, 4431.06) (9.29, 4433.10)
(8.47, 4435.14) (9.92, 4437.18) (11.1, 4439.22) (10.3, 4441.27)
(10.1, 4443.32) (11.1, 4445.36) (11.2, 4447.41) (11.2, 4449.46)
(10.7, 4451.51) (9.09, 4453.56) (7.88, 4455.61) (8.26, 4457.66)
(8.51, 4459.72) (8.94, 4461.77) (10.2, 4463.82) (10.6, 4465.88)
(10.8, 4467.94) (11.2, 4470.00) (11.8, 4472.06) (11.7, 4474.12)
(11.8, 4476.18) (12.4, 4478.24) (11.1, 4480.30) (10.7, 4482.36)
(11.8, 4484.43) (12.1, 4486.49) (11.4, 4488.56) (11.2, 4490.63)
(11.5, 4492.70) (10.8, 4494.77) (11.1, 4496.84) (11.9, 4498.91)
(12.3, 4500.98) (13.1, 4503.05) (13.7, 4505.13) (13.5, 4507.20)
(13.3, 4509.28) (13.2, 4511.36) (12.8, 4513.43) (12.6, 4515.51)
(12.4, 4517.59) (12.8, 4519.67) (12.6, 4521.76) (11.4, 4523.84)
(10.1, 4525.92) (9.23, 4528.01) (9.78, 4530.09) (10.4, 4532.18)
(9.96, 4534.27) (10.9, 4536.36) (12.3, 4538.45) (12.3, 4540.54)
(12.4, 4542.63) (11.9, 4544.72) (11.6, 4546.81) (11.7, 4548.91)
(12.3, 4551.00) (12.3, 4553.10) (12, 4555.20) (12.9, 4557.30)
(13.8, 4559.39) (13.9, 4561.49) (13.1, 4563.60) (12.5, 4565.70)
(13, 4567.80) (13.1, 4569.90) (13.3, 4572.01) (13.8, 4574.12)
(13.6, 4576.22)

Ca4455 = 2.2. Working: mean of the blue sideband 10.6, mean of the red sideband 11.5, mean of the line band 9.88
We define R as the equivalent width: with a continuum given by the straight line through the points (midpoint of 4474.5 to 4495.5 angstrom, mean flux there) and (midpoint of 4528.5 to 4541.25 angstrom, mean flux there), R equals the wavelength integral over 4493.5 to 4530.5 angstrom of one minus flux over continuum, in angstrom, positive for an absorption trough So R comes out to -3.08 angstrom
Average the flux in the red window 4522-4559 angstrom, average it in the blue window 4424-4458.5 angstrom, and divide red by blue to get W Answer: 1.16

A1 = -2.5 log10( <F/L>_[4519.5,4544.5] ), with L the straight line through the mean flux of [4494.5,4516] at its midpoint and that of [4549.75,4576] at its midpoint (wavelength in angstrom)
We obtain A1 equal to 0.15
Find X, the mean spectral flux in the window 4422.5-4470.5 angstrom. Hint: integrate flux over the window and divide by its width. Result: 9.87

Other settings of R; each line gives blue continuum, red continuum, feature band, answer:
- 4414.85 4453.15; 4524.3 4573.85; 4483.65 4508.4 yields -2.1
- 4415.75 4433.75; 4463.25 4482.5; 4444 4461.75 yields 1.6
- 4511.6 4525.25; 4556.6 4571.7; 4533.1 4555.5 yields 1.9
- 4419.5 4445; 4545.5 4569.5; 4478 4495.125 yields -0.5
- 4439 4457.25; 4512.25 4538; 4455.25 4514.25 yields -3.7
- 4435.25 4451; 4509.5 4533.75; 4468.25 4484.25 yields -0.7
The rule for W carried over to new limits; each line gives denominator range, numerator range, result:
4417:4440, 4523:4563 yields 1.18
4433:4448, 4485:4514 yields 1.20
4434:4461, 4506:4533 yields 1.21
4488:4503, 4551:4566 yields 1.12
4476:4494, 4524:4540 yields 0.91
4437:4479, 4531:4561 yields 1.15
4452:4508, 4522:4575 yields 1.08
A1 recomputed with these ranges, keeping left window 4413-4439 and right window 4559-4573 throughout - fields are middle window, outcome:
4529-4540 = 0.16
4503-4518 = -0.11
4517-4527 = 0.02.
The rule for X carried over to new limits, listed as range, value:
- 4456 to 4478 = 10.4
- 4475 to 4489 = 11.6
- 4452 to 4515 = 11.3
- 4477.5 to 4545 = 11.8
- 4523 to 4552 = 11.2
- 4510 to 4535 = 11.5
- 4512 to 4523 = 12.6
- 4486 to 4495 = 11.4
